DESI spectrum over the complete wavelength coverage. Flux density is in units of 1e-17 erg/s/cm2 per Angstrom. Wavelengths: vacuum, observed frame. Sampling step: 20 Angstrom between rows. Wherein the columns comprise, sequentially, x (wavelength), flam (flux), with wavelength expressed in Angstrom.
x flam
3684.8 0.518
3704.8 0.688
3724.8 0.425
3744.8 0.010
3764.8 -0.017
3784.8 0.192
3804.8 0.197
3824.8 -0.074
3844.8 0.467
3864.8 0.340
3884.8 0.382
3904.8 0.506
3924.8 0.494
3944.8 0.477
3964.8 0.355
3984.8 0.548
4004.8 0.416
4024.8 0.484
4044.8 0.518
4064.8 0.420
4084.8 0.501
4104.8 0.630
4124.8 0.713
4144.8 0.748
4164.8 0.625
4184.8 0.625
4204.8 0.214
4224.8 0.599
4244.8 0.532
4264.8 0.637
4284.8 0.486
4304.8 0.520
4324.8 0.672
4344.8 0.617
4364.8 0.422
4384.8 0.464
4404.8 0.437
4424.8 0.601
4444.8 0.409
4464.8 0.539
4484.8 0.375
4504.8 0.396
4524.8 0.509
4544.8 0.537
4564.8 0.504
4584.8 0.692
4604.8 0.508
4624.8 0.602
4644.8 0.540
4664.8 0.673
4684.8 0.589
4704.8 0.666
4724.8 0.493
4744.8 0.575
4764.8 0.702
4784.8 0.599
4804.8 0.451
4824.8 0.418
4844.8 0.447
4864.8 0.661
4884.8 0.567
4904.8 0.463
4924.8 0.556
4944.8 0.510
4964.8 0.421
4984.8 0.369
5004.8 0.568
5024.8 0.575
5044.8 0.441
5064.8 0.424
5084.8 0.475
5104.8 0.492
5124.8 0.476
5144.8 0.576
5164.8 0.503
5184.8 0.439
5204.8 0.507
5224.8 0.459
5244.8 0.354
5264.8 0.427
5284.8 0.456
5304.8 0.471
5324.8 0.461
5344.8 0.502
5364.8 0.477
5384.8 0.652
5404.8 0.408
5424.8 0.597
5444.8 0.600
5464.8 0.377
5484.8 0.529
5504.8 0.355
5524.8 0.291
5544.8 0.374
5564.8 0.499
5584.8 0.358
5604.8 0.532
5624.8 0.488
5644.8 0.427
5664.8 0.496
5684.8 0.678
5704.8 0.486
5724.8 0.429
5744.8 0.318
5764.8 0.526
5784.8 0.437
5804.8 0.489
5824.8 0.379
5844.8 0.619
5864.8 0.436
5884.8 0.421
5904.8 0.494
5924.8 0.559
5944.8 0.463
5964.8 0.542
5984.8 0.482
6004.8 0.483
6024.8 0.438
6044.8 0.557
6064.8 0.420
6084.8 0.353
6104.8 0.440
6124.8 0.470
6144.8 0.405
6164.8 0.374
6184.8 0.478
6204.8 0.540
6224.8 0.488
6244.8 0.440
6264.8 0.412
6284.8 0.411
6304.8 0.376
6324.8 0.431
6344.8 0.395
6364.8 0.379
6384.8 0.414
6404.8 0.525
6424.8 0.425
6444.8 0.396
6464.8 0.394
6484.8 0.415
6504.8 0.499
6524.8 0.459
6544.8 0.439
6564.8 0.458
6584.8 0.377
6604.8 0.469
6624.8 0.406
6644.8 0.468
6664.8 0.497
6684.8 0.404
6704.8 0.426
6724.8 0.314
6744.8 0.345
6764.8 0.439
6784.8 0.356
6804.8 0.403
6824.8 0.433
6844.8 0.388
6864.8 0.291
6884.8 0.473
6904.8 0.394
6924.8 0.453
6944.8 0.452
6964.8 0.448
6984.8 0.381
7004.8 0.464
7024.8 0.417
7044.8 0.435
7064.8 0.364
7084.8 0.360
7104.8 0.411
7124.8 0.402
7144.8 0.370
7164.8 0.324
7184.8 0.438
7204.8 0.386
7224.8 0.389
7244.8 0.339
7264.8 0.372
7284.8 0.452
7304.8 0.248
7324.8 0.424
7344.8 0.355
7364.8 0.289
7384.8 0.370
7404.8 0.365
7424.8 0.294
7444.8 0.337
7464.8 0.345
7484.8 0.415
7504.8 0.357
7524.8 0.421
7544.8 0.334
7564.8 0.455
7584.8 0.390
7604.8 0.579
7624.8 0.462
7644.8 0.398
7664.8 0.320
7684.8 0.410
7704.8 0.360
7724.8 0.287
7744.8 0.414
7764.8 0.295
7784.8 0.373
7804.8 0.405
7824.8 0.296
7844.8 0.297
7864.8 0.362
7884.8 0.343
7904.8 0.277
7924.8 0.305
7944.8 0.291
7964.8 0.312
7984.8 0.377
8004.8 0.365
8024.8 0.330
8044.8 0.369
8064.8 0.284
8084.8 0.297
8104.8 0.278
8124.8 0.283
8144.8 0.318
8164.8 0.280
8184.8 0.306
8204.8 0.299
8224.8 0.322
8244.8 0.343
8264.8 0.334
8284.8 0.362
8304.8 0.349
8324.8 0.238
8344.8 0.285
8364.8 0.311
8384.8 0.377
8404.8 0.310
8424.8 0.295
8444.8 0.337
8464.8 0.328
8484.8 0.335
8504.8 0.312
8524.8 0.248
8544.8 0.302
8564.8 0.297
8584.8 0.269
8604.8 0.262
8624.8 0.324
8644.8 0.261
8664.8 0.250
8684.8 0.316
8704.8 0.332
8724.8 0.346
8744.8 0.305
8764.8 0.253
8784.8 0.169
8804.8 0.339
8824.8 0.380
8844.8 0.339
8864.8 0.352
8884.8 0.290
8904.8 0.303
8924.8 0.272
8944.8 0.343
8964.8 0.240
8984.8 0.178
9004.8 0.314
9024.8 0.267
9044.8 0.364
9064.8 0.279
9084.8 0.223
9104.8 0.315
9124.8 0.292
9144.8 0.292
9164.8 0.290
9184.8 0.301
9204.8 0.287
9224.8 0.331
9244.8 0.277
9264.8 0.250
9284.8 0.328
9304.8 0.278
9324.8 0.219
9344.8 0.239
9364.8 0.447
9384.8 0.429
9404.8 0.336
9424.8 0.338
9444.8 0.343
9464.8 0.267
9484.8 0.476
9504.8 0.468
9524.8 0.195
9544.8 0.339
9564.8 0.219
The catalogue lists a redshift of 0.03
